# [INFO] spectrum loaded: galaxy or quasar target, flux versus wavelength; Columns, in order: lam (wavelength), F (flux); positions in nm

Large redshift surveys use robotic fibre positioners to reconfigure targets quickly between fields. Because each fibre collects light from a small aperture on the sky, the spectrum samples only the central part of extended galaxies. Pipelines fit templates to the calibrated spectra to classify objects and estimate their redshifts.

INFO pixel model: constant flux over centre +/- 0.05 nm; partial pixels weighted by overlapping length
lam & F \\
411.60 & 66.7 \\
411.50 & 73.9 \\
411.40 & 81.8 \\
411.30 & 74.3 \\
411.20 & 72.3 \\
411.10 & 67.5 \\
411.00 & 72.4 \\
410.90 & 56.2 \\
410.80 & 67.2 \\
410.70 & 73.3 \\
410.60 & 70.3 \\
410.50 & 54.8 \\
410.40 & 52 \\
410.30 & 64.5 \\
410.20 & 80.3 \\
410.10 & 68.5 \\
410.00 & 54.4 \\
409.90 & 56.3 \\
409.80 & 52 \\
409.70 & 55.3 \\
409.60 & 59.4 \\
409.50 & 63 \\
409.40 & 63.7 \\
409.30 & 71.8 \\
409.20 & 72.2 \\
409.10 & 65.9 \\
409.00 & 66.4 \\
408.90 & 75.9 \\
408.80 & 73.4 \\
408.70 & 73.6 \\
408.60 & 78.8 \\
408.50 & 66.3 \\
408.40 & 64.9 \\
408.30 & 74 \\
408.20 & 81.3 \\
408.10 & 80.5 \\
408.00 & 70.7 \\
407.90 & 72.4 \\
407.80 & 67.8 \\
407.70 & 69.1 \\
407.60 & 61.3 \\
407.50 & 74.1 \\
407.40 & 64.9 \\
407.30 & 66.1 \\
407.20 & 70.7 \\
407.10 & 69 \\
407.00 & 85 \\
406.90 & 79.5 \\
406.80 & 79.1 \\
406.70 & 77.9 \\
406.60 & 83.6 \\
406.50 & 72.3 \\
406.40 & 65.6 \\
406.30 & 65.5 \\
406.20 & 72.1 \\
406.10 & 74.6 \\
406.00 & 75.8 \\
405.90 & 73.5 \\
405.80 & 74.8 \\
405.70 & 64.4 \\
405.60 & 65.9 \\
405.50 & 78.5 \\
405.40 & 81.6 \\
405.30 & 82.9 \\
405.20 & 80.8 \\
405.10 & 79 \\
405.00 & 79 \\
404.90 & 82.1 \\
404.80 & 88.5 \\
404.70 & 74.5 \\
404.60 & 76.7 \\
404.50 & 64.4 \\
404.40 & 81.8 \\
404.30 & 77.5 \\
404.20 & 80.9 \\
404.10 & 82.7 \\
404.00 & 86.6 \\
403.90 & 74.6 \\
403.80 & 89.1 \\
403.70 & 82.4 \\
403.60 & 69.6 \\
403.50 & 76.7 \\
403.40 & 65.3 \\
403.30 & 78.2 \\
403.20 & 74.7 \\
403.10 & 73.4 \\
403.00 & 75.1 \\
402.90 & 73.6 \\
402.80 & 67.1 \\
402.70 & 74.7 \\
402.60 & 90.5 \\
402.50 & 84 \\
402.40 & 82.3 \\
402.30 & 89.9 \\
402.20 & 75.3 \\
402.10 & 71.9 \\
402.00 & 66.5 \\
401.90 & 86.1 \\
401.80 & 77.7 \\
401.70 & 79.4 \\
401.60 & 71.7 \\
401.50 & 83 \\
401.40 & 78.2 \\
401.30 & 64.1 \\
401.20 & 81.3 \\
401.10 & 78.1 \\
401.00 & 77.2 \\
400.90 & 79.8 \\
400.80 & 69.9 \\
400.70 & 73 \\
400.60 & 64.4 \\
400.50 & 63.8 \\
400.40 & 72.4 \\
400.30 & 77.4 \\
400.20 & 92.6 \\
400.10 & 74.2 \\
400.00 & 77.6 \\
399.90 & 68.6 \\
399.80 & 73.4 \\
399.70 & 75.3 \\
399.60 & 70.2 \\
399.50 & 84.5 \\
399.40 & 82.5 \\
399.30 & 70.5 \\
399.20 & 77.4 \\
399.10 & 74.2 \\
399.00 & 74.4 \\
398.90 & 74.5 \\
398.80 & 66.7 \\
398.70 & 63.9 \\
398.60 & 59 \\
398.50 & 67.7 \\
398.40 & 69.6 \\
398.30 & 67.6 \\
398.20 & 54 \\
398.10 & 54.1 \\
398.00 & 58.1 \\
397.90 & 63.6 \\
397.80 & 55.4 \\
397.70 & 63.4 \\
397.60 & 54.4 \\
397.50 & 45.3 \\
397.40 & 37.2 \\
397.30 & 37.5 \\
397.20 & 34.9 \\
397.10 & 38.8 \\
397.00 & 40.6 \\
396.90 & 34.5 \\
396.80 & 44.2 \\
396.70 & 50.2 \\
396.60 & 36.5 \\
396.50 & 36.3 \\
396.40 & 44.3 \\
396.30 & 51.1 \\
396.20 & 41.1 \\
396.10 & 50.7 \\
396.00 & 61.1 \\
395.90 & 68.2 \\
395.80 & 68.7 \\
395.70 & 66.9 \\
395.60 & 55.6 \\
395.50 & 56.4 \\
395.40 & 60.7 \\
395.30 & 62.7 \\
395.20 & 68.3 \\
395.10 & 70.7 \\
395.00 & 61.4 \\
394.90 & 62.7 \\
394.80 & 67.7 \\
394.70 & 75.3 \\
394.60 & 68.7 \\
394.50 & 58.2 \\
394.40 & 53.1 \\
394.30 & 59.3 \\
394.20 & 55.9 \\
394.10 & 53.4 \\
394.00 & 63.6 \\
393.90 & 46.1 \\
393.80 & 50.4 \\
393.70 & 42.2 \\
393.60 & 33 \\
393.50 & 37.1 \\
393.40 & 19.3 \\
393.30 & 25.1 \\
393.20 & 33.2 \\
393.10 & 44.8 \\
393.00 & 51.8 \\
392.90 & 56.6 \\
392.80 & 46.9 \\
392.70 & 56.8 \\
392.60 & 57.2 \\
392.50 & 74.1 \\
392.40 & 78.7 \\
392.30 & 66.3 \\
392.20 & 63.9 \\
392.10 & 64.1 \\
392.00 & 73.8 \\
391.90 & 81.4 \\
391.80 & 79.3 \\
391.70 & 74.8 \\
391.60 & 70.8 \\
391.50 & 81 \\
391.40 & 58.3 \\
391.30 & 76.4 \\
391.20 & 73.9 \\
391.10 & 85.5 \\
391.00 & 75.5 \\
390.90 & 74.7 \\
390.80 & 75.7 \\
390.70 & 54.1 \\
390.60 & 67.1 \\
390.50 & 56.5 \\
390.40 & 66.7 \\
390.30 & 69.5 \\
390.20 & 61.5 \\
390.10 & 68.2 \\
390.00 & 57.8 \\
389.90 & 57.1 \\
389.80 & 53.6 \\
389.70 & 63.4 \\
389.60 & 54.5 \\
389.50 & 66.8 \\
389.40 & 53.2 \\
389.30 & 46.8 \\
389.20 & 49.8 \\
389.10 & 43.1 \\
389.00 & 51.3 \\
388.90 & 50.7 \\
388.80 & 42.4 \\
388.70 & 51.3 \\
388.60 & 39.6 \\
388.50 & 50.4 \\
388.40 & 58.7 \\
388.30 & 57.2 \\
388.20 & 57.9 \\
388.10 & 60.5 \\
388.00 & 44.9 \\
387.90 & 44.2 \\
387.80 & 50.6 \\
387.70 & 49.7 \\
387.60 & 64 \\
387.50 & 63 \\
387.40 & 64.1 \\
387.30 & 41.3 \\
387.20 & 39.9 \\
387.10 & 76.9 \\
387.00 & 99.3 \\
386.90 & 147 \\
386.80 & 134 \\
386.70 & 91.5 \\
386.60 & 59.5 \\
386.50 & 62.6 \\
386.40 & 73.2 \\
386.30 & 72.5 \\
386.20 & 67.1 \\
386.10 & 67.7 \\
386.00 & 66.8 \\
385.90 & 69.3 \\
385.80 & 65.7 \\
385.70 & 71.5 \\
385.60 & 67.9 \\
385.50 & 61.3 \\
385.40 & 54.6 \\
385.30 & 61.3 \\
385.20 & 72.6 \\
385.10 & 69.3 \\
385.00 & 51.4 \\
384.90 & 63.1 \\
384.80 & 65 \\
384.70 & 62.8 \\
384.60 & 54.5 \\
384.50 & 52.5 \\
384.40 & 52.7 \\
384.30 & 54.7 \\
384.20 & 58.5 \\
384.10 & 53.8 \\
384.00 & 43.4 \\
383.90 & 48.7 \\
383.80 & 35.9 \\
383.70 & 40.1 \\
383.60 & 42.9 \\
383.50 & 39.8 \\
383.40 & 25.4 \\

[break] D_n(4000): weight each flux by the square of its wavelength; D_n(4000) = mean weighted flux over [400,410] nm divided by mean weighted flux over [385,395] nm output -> 1.29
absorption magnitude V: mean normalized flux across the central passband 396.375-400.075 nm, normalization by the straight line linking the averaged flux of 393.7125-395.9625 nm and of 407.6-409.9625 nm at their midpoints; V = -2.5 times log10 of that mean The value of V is 0.07 mag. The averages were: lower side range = 61.2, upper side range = 68.2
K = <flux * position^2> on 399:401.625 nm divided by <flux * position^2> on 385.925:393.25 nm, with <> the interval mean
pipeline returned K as 1.2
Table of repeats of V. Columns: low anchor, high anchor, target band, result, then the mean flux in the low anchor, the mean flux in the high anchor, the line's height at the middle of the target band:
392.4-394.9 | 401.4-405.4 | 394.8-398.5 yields 0.11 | 52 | 78.3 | 60.1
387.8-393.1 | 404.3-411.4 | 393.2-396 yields 0.15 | 61.2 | 71.1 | 63.6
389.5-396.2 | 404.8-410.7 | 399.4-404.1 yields -0.15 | 60.9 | 70.8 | 66.9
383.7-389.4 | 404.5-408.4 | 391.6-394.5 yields 0.18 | 61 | 74.4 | 65.4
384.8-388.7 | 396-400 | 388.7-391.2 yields 0.06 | 65.9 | 57.9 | 63.6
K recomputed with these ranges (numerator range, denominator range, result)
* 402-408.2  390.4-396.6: 1.35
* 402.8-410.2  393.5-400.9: 1.27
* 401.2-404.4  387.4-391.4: 1.41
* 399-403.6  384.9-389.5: 1.29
